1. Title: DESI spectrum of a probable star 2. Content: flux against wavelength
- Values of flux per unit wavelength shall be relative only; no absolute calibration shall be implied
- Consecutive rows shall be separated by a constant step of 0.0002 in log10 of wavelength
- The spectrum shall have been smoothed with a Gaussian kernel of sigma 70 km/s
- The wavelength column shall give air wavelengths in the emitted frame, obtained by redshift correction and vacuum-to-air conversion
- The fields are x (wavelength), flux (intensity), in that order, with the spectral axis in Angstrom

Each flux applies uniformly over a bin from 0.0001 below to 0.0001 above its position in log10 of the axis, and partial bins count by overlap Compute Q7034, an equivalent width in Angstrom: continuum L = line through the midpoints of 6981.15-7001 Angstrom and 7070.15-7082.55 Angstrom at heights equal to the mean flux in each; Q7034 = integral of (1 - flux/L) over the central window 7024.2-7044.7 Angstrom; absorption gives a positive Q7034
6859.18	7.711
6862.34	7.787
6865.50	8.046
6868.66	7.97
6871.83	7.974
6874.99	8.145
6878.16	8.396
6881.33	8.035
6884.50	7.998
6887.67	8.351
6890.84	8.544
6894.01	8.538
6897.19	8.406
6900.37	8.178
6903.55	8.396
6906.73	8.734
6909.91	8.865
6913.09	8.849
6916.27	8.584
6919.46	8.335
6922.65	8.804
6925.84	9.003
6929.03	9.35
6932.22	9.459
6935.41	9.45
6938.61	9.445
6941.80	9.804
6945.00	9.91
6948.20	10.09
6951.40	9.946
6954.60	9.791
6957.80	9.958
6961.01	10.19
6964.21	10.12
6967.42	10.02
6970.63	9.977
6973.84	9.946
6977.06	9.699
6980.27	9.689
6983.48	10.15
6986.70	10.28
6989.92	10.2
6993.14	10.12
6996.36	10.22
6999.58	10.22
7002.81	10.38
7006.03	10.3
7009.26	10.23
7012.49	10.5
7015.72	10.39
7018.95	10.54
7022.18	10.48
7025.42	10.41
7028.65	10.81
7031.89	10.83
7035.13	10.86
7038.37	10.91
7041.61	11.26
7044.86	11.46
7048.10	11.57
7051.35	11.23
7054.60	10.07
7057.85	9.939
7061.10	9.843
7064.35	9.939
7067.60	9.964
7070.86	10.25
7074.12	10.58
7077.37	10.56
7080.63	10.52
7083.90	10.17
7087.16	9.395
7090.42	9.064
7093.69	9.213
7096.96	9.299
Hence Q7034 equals -1.12 Angstrom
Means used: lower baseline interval 10.2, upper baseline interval 10.5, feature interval 10.9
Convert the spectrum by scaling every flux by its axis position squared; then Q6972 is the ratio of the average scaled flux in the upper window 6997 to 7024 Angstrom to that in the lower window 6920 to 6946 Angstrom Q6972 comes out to 1.13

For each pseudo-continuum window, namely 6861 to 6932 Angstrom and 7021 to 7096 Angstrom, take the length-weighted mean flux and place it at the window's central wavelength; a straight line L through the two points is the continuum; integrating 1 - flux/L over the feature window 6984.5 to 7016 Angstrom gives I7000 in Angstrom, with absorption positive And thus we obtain -1.90 Angstrom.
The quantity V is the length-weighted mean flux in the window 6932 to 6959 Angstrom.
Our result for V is 9.78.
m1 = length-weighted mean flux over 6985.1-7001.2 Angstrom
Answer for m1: 10.2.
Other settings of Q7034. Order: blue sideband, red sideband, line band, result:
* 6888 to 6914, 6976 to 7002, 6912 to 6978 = -1.7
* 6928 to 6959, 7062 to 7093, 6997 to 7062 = -4.6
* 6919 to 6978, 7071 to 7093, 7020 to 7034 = -1.1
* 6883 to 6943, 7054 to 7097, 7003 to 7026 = -2.2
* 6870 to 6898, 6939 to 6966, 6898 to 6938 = 1.2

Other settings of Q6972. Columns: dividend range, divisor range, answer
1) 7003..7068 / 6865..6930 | 1.30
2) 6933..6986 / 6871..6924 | 1.19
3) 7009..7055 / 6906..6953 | 1.20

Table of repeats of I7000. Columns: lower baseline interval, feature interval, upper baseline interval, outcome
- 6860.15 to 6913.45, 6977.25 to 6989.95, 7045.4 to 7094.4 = -1.0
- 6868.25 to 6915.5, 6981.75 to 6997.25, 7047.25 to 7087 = -1.2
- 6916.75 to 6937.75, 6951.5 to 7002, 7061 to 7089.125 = -3.4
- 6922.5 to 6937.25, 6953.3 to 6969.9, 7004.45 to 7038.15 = -0.5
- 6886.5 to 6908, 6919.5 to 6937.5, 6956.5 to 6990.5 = -0.1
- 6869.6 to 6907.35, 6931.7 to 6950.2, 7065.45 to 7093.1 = -2.0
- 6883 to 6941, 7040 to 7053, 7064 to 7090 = -2.0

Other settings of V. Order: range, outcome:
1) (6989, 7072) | 10.5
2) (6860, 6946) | 8.63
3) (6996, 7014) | 10.3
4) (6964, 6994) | 10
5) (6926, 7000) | 9.89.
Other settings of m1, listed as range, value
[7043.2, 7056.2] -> 11.1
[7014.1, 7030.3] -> 10.5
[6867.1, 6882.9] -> 8.1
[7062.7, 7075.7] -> 10.2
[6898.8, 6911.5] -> 8.54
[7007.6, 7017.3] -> 10.4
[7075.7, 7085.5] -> 10.4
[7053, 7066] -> 9.95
